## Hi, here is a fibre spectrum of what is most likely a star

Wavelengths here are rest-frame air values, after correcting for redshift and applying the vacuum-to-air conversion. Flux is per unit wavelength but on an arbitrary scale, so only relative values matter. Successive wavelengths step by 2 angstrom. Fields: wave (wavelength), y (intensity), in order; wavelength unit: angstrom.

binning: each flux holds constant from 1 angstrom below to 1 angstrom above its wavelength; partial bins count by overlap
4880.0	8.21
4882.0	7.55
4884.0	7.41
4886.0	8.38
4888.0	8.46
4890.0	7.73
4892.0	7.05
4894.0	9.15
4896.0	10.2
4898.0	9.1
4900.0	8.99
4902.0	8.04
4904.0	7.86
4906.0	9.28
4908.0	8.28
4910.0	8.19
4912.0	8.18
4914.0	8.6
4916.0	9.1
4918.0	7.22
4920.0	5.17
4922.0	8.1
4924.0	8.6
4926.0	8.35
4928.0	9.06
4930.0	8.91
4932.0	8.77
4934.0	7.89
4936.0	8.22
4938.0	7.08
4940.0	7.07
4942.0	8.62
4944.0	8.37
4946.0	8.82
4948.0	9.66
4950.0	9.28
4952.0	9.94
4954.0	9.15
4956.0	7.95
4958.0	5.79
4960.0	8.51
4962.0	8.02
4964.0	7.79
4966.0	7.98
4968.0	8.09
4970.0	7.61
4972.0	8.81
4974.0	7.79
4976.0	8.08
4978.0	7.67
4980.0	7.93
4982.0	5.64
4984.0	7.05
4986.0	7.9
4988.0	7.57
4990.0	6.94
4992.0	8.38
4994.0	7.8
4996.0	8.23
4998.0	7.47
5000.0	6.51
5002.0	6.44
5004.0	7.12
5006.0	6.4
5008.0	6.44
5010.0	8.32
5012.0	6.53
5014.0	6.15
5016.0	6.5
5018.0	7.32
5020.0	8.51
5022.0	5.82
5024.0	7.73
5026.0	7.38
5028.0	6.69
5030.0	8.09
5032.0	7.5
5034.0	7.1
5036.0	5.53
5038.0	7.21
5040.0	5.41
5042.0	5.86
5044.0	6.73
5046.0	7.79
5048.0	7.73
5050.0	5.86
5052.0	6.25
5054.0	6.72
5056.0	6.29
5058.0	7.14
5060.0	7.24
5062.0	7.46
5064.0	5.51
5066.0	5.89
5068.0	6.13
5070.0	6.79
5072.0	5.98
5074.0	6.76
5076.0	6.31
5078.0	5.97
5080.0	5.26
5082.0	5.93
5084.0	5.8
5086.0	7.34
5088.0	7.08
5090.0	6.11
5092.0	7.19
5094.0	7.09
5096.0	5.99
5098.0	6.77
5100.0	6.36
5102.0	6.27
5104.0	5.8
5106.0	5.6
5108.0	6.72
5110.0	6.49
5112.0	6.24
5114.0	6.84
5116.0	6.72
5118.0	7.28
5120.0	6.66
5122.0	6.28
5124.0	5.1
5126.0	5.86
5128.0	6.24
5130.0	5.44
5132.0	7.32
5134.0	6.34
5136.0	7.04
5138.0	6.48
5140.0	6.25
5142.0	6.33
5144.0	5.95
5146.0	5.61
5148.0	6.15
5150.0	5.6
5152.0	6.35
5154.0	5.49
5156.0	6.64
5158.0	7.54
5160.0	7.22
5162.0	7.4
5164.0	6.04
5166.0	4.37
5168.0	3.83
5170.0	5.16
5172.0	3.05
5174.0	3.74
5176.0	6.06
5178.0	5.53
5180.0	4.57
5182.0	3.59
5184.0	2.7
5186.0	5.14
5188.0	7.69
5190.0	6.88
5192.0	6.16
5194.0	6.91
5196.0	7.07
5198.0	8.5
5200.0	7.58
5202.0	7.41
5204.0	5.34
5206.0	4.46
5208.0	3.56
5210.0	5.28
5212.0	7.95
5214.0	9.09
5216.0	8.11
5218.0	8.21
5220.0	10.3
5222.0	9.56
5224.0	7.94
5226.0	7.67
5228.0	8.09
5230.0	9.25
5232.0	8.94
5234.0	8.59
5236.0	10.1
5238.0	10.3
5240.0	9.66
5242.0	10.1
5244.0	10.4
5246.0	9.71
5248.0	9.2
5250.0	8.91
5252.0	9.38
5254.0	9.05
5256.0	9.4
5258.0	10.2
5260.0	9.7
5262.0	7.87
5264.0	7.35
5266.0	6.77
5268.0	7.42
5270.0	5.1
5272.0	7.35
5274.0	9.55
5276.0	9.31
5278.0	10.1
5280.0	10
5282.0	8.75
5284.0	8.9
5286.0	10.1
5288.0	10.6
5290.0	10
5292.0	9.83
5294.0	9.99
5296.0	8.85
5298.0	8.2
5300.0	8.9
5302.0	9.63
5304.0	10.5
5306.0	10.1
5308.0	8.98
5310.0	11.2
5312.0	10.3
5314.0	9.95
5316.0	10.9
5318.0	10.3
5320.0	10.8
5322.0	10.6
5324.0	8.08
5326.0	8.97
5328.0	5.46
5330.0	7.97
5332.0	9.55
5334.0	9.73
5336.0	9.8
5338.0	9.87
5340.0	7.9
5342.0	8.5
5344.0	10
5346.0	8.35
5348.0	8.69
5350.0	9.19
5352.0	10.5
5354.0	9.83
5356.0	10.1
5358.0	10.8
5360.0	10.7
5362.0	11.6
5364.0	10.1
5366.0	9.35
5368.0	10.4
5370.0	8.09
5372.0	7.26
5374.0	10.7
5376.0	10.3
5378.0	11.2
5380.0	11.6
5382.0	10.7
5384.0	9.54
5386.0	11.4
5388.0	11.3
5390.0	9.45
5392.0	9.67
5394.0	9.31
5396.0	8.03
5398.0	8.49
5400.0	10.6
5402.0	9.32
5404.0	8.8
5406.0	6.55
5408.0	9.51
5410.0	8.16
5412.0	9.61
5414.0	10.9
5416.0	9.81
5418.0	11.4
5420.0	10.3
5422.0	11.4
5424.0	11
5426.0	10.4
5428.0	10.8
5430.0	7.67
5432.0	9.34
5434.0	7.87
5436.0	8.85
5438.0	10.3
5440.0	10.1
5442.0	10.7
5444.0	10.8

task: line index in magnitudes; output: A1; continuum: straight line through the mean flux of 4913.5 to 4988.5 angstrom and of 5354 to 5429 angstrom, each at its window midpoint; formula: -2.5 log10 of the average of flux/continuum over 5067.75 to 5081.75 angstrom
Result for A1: 0.361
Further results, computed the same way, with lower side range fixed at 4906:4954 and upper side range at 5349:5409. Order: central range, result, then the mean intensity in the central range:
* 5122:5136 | 0.42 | 6.14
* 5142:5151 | 0.47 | 5.88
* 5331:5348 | 0.06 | 9.18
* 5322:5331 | 0.21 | 7.95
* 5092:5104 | 0.34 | 6.5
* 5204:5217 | 0.42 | 6.33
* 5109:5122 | 0.32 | 6.67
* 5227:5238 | 0.03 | 9.11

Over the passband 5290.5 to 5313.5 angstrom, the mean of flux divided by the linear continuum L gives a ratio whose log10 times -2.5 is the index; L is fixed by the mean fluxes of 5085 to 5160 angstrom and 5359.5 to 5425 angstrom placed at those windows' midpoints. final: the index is -0.114 mag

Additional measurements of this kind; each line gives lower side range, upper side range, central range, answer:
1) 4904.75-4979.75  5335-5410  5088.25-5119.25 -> 0.32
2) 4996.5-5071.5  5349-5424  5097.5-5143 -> 0.19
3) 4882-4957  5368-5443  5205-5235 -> 0.18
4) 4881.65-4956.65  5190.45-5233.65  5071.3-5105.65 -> 0.23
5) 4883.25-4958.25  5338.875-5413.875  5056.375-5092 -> 0.34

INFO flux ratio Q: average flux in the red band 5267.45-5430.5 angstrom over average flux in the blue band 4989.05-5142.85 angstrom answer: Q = 1.44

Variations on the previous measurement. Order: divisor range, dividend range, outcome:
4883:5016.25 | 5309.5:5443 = 1.22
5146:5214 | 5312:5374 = 1.63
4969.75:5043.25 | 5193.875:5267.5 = 1.16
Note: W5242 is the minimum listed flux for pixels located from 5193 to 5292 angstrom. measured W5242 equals 3.56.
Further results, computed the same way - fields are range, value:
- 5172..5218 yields 2.7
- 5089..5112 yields 5.6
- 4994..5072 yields 5.41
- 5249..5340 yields 5.1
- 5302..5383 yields 5.46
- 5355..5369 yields 9.35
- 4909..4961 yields 5.17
